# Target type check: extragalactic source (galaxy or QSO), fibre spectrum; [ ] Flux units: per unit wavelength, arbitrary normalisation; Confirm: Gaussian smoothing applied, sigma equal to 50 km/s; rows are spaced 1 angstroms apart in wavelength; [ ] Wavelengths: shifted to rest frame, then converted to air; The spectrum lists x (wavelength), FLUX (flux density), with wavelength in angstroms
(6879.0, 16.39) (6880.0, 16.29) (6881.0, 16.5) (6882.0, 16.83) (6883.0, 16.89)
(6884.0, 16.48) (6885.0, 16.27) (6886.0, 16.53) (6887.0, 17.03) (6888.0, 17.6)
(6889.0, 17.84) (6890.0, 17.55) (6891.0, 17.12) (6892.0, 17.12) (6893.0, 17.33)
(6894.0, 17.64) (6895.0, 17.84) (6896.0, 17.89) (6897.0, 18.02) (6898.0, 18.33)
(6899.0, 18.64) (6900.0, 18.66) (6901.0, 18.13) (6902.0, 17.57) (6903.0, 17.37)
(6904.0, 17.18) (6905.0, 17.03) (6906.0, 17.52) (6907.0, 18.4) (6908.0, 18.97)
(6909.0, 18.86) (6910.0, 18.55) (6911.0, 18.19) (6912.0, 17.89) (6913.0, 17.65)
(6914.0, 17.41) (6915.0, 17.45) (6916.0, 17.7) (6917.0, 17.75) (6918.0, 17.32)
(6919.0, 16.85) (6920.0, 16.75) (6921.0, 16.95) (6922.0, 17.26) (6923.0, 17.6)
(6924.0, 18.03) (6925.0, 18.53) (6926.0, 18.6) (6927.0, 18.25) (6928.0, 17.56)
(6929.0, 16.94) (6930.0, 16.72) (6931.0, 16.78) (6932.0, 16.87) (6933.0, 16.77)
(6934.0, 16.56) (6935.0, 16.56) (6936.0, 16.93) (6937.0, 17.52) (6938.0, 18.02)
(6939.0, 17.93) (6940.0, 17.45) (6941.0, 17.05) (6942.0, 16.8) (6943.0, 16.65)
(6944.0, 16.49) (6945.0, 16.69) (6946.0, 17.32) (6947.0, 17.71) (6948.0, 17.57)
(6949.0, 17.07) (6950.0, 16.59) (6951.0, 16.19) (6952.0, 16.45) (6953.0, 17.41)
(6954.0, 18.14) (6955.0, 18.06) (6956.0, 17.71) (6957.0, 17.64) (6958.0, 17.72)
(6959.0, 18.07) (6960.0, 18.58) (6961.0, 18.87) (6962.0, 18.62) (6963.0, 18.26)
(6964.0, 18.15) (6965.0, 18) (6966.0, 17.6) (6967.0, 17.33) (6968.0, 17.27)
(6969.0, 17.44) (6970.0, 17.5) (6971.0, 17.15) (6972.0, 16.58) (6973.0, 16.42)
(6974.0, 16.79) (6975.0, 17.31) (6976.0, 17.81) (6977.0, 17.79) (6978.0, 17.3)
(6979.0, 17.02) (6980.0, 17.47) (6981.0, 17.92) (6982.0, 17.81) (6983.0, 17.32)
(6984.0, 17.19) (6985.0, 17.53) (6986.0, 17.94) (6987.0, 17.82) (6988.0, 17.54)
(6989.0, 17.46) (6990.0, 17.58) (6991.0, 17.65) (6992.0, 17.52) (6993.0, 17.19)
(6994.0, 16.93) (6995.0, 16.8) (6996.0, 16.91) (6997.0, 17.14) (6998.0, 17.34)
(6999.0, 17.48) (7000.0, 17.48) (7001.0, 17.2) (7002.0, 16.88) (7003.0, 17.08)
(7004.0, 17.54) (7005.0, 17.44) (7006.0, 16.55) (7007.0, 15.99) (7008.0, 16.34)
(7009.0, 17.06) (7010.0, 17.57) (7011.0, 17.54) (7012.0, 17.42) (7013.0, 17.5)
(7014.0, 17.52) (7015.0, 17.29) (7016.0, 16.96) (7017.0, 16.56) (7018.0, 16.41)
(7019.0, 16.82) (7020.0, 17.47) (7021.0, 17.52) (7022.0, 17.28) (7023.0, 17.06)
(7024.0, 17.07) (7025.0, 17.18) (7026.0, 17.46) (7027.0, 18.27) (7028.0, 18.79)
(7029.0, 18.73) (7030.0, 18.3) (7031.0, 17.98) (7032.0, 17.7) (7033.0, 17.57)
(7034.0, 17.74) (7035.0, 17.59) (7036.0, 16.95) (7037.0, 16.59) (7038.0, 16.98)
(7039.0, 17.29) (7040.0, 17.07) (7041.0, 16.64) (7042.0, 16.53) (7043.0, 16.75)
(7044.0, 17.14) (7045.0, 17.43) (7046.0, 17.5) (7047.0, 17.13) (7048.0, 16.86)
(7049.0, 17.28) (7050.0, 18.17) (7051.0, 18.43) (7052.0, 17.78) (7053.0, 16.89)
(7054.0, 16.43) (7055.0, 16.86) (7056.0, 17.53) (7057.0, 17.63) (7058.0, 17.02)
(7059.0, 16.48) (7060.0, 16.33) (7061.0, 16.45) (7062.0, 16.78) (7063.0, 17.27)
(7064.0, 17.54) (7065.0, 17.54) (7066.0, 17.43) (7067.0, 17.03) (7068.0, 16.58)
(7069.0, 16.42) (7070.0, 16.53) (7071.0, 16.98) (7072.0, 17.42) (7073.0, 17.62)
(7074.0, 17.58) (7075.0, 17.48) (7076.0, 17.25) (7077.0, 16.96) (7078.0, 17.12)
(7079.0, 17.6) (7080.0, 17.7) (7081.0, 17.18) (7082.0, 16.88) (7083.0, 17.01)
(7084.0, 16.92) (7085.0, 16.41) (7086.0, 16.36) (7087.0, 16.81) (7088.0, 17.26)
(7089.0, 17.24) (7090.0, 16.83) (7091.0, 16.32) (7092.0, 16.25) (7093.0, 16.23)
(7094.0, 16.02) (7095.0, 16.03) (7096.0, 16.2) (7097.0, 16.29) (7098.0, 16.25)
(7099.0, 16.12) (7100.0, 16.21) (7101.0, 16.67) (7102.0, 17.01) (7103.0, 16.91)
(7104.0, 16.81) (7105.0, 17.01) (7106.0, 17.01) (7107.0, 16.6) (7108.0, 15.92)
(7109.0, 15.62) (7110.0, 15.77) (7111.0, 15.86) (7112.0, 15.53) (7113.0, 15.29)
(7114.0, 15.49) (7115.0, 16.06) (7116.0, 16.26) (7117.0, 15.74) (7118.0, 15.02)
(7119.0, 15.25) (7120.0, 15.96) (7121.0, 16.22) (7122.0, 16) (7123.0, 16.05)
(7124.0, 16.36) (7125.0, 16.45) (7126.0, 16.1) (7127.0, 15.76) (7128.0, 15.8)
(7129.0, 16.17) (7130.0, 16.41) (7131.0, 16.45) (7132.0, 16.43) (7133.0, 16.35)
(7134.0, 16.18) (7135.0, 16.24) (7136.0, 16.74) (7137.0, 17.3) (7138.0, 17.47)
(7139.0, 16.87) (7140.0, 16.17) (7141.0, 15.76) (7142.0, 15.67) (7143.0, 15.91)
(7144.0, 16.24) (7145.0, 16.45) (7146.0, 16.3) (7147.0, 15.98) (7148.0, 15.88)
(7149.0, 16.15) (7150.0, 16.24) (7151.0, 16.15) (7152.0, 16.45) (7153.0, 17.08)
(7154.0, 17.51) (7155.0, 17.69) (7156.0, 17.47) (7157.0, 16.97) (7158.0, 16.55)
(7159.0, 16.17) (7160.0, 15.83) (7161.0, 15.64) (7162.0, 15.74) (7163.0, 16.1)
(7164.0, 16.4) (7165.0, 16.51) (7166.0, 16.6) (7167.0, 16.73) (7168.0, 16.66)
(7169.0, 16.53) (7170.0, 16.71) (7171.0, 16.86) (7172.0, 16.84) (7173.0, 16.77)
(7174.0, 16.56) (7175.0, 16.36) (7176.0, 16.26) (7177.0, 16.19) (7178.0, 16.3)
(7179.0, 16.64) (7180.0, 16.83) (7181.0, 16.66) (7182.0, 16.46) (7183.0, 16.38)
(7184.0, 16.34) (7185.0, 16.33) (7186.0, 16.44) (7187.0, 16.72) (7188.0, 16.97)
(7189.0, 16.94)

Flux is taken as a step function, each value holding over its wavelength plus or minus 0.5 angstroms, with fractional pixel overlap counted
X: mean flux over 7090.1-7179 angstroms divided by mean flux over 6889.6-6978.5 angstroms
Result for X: 0.93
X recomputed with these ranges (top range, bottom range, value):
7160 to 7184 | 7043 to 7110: 0.97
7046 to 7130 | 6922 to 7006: 0.96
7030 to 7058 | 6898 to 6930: 0.97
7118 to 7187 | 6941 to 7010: 0.94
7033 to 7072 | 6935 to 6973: 0.98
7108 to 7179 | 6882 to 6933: 0.93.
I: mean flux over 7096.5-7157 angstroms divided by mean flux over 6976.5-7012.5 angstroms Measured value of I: 0.94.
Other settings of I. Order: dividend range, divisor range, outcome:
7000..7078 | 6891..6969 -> 0.98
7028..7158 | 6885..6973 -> 0.95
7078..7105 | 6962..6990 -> 0.95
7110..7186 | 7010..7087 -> 0.95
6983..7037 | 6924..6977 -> 1.00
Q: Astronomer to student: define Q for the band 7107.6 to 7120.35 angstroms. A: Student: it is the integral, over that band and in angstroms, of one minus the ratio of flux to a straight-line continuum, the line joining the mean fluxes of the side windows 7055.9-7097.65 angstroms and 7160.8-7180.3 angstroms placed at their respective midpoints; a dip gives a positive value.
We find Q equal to 0.8 angstroms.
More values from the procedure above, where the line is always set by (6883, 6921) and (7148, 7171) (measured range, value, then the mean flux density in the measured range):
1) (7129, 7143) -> 0.2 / 16.4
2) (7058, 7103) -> 0.1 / 16.8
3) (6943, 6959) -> 0.1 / 17.3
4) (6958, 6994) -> -0.6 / 17.6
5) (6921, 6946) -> 0.3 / 17.3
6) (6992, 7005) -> 0.0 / 17.2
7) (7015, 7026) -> 0.0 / 17.1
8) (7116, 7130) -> 0.6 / 15.9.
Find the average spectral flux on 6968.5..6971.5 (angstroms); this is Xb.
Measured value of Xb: 17.4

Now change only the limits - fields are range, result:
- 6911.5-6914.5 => 17.7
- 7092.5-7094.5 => 16.1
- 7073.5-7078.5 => 17.3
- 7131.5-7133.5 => 16.4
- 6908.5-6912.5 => 18.4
